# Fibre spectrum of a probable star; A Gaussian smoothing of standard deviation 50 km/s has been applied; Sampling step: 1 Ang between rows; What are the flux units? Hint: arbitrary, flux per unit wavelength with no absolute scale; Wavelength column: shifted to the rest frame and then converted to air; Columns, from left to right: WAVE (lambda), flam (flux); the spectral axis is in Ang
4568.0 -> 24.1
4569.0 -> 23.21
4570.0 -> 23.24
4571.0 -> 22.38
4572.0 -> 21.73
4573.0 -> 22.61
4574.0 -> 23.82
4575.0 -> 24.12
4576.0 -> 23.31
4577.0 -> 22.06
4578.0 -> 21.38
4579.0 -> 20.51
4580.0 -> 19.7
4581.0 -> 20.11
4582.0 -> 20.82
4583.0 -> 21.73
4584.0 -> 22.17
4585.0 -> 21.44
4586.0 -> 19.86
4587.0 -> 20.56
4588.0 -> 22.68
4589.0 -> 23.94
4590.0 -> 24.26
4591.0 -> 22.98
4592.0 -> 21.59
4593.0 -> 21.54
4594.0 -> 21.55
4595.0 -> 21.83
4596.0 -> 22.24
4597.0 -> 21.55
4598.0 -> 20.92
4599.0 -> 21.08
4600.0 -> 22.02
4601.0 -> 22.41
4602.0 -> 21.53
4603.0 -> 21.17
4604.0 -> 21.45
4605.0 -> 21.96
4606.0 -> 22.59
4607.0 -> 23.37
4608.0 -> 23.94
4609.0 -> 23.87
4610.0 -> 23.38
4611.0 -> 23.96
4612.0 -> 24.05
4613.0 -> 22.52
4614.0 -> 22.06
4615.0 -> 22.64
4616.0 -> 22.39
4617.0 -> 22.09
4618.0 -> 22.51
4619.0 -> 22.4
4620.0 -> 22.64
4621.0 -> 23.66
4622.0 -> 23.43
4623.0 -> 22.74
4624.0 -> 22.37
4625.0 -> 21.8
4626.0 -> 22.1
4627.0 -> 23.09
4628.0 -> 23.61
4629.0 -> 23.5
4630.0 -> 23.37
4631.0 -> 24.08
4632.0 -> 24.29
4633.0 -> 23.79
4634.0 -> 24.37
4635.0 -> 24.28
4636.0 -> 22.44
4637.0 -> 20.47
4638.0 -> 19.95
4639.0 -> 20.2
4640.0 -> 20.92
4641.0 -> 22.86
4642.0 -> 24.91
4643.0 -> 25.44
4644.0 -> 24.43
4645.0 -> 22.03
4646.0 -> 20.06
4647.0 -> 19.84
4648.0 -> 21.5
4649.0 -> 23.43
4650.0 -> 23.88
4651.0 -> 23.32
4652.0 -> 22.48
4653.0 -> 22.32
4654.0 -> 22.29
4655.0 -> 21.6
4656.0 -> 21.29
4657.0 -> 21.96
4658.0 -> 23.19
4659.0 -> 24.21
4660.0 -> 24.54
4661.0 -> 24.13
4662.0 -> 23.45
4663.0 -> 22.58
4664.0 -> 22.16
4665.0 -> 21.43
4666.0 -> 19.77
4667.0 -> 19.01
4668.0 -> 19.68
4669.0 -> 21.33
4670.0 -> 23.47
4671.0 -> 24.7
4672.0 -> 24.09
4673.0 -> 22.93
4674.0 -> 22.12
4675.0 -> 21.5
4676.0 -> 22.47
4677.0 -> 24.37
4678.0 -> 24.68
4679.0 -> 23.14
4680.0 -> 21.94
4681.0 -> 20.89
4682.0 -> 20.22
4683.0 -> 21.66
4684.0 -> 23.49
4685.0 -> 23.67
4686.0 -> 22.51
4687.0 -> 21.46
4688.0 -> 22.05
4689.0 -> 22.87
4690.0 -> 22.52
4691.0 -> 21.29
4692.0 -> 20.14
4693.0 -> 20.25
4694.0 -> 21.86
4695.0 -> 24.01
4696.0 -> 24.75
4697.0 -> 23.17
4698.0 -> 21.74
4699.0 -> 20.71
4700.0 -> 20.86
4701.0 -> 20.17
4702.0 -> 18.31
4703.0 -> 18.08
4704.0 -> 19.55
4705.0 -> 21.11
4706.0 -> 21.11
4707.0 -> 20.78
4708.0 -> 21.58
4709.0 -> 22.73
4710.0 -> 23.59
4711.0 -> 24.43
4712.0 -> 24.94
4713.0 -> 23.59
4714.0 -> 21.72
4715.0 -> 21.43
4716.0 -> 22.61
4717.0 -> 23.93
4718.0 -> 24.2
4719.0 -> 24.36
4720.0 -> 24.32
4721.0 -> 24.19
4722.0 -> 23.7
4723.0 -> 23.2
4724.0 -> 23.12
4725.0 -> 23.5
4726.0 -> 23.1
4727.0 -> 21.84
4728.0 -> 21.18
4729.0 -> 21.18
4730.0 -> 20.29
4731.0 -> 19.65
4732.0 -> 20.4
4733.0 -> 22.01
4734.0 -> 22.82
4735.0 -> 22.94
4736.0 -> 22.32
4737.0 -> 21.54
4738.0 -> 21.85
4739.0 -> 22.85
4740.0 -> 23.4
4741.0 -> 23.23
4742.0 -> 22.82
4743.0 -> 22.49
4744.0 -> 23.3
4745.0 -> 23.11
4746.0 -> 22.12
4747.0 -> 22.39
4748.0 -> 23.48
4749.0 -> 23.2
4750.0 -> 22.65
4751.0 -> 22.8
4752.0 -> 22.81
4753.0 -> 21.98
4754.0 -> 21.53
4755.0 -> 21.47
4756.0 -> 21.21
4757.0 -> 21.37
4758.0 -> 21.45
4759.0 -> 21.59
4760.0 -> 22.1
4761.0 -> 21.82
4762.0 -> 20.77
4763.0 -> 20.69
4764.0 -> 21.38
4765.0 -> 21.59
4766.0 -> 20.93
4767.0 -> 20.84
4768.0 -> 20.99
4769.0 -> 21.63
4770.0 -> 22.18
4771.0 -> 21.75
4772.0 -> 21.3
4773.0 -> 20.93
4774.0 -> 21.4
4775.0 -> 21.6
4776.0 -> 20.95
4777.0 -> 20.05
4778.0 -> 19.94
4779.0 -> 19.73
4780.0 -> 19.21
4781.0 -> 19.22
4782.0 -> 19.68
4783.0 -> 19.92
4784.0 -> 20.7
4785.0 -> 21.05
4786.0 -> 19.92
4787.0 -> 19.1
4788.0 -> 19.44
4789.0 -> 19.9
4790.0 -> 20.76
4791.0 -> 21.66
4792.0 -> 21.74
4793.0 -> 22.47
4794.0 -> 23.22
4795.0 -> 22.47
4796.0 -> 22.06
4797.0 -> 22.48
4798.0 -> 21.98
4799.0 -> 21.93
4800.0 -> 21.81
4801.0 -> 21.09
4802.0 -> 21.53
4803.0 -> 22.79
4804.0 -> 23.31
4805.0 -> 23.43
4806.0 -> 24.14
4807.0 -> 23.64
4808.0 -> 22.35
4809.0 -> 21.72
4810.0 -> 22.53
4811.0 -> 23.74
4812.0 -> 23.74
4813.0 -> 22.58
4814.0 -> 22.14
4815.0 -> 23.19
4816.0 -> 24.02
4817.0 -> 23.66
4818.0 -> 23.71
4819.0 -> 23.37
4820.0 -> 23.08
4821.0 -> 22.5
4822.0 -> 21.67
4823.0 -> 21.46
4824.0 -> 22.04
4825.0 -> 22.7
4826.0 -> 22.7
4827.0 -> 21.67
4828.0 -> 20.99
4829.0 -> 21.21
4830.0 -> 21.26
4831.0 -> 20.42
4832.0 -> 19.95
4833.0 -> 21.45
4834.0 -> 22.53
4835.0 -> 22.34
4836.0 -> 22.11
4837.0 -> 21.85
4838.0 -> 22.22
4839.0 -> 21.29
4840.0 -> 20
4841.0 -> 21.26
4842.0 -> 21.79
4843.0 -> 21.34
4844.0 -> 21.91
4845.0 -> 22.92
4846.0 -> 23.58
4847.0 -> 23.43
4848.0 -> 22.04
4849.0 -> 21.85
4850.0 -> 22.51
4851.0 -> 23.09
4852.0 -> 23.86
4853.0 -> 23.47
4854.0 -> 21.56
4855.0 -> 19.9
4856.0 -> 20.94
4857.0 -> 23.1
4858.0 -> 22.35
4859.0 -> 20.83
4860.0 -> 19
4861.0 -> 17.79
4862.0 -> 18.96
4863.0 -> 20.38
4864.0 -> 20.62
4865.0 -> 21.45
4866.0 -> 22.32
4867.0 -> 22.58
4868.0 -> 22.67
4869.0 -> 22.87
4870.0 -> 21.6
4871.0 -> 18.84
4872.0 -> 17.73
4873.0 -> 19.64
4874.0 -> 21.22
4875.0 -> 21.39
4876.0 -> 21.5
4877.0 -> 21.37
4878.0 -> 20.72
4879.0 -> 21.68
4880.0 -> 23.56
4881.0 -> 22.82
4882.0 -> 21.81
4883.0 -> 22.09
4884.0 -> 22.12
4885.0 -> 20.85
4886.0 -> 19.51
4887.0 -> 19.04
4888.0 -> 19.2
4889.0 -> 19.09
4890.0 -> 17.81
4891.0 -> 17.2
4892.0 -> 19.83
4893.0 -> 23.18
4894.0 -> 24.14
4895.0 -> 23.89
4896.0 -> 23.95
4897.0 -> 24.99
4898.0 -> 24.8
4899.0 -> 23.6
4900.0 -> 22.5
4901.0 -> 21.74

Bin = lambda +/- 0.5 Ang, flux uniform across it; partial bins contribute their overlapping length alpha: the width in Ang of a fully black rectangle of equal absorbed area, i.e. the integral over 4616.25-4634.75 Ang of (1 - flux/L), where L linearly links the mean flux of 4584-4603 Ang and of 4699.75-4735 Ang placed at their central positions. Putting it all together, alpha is -1.0 Ang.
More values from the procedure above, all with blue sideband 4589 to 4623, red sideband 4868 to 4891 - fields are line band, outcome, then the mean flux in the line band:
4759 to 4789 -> 1.0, 20.7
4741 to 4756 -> -0.7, 22.6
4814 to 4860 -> -2.4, 22.1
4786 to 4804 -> -0.2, 21.6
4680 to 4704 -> 0.4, 21.6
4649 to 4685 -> -0.6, 22.5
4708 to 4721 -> -1.0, 23.4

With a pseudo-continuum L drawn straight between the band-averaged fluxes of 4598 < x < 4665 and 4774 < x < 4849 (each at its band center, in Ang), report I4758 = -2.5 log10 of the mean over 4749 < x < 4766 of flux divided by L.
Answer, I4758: 0.02 mag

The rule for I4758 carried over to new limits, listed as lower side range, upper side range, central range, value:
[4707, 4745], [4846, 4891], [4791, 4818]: -0.04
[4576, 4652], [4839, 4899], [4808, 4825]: -0.06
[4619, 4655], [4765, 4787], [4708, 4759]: -0.06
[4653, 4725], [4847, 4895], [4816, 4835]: -0.03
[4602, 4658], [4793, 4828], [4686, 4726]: 0.02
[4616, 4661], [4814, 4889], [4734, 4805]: 0.02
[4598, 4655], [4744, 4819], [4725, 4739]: 0.02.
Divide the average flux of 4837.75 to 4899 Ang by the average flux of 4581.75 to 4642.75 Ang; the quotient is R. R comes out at 1.0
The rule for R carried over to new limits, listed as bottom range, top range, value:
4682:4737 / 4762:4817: 0.97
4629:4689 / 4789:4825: 1.00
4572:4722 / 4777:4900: 0.97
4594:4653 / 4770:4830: 0.96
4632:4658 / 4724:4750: 0.99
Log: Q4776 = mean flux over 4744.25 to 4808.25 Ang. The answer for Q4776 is 21.5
